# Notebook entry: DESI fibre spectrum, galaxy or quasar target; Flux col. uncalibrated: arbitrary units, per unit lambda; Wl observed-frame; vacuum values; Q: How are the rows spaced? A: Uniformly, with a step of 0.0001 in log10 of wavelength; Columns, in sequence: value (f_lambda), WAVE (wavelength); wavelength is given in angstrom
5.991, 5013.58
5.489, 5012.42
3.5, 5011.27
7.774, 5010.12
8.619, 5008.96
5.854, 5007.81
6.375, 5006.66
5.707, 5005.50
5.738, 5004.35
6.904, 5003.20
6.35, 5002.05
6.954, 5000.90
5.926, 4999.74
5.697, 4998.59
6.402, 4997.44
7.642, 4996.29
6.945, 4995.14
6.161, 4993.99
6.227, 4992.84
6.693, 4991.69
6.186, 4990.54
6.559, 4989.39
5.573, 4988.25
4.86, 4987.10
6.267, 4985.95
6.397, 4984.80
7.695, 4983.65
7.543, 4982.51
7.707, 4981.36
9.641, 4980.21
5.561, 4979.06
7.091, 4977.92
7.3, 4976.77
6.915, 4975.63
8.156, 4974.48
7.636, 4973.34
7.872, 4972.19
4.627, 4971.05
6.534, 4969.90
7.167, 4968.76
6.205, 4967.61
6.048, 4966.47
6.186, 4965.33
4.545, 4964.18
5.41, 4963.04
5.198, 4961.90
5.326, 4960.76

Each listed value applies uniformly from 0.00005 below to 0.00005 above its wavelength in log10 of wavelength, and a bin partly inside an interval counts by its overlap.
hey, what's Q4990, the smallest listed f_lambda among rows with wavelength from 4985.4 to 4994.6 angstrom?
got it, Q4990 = 4.86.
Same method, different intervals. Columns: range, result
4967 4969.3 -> 6.205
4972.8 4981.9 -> 5.561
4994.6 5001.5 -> 5.697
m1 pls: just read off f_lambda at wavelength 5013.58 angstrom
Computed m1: 5.991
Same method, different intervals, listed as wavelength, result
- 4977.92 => 7.091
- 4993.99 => 6.161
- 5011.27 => 3.5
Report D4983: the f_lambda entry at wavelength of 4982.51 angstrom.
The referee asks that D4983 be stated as 7.543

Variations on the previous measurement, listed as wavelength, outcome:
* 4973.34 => 7.636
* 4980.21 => 9.641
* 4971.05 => 4.627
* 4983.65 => 7.695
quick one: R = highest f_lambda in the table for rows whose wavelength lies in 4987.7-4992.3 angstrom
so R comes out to 6.693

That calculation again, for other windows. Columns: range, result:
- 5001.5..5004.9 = 6.904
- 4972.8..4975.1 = 8.156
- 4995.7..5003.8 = 7.642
